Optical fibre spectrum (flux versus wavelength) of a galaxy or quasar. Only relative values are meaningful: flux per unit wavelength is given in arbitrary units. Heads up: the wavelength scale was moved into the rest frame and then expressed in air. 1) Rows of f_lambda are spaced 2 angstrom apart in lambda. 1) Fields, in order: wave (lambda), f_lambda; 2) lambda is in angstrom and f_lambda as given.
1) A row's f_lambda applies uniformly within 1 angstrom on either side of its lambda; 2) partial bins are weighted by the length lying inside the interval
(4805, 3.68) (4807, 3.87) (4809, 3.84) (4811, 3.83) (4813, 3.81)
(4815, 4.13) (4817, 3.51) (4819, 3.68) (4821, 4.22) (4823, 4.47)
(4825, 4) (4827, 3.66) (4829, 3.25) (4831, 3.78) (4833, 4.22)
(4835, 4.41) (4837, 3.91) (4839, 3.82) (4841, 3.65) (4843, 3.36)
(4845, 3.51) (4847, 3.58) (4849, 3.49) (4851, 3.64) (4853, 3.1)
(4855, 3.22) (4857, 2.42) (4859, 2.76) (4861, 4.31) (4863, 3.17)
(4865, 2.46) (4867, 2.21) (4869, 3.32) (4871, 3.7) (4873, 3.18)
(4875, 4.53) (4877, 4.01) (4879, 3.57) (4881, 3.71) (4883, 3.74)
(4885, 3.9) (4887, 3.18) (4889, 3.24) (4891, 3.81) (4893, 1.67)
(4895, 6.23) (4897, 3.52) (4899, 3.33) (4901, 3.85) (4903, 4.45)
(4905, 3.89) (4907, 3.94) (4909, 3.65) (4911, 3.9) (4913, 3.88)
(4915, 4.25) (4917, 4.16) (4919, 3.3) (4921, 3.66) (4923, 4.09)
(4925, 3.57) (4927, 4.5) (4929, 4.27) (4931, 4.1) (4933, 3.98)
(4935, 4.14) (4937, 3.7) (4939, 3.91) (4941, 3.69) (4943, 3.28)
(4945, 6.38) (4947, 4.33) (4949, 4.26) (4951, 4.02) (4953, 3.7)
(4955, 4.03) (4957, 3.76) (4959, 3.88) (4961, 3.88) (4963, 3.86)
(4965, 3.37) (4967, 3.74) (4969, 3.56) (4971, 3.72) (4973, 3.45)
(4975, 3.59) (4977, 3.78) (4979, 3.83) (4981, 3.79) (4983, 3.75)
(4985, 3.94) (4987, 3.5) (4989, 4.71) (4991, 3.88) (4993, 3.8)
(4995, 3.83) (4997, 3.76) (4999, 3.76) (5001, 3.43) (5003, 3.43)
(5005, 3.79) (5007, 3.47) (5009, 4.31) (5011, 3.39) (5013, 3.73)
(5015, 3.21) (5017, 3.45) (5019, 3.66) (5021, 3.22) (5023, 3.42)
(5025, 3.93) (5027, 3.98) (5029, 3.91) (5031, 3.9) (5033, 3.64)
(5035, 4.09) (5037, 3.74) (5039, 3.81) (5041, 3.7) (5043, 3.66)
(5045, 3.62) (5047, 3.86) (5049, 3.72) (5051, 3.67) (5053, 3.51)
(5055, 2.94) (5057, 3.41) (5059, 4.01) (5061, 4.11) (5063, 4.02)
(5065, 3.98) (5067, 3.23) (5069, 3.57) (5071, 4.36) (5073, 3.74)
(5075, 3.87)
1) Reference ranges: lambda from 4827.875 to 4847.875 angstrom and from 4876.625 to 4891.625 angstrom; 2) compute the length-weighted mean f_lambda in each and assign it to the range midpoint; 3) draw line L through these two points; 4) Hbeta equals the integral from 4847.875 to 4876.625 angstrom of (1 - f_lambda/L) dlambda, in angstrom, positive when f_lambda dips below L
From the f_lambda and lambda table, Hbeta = 3.24 angstrom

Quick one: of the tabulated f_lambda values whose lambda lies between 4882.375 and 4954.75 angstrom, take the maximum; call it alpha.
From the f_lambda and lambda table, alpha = 6.38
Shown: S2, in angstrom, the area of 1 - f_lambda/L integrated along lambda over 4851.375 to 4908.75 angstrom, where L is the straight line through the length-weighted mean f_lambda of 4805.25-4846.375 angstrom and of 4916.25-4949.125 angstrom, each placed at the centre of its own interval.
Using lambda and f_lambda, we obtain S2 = 6.4 angstrom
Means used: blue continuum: 3.84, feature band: 3.52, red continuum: 4.07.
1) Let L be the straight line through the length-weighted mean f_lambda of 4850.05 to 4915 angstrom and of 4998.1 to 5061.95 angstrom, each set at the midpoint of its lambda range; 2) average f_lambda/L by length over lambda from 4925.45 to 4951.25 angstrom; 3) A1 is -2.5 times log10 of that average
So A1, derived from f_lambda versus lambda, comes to -0.16 mag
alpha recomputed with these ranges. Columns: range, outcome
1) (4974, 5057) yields 4.71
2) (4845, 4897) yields 6.23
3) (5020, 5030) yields 3.98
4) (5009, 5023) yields 4.31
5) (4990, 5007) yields 3.88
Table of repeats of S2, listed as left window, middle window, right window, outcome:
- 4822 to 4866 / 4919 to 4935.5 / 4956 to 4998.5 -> -1.32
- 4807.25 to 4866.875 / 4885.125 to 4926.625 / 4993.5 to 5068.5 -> -1.77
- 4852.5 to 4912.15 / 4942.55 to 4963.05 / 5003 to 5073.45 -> -3.12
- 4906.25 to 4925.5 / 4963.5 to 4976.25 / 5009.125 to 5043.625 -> 0.62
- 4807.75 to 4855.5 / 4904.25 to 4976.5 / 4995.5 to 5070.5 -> -4.05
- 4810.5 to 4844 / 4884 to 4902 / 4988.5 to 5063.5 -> 0.84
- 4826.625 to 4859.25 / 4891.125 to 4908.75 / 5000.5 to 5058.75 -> -1.39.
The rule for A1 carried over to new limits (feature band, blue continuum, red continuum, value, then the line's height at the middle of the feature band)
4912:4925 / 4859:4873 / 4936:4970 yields -0.06 mag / 3.64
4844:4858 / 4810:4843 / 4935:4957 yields 0.20 mag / 3.93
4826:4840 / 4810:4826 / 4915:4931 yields 0.03 mag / 3.96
